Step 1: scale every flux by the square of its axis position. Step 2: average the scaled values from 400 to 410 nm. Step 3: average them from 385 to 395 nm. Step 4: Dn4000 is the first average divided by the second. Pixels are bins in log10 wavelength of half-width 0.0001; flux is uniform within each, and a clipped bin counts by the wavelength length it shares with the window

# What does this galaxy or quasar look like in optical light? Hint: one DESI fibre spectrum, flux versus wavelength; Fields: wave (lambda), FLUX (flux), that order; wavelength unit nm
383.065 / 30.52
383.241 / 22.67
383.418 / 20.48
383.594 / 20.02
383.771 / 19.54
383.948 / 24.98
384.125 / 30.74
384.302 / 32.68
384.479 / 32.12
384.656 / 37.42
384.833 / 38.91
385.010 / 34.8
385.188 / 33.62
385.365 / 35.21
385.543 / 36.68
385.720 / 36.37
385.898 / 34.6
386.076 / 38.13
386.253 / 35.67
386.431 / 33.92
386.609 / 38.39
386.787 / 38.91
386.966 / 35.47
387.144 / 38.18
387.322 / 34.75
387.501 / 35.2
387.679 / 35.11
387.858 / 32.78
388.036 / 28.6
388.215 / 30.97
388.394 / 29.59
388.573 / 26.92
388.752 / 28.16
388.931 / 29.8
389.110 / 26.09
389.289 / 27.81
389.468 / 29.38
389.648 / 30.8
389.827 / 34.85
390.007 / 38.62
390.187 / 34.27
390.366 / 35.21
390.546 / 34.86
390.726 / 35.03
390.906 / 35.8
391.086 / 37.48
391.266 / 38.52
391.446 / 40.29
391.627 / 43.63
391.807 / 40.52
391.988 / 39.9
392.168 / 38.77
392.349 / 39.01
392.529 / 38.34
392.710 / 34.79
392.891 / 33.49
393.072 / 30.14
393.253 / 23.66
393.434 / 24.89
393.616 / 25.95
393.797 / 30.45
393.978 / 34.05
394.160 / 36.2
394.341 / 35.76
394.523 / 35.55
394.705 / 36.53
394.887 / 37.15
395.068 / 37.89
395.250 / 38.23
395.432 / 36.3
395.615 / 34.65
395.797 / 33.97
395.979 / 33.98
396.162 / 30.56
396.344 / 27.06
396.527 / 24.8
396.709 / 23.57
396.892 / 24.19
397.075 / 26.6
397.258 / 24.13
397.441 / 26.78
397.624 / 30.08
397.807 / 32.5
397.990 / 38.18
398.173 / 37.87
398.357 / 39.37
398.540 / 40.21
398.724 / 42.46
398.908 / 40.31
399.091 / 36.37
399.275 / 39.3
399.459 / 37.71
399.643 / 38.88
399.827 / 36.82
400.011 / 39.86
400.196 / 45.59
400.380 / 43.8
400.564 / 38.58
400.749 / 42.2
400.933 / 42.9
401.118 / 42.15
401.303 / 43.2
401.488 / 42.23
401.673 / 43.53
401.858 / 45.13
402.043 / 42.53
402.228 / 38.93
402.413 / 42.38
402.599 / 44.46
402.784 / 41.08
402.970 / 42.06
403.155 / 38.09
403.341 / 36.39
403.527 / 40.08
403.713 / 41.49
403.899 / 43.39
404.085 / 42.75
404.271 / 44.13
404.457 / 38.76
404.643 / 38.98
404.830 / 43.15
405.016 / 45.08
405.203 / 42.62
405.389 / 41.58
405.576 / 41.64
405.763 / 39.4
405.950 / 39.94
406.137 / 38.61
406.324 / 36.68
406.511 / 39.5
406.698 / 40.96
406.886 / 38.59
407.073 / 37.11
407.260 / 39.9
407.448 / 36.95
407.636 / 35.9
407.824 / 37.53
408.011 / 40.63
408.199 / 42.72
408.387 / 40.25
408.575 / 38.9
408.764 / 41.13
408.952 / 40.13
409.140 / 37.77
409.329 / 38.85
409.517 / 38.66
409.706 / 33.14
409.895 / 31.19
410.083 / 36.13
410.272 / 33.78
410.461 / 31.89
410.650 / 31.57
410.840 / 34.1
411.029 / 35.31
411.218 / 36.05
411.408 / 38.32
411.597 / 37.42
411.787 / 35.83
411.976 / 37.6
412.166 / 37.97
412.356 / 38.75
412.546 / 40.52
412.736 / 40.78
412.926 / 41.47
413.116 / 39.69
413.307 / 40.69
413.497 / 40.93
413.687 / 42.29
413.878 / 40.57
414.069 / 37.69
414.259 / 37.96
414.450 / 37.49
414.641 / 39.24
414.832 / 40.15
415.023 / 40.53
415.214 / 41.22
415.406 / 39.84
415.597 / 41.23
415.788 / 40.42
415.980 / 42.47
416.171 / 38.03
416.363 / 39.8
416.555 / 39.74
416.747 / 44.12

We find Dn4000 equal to 1.27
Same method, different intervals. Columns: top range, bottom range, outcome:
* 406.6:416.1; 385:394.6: 1.25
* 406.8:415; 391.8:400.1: 1.20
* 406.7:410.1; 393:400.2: 1.20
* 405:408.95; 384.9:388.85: 1.29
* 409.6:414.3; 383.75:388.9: 1.26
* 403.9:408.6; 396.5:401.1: 1.16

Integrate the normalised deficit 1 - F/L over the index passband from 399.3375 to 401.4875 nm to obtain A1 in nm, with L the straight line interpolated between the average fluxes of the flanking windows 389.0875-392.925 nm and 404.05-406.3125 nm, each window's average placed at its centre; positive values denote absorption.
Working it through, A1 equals -0.09 nm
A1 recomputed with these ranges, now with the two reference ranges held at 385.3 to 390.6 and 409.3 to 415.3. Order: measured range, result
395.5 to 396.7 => 0.15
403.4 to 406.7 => -0.41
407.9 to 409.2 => -0.11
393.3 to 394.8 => 0.10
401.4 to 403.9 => -0.38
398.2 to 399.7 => -0.16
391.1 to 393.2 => -0.21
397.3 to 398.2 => 0.08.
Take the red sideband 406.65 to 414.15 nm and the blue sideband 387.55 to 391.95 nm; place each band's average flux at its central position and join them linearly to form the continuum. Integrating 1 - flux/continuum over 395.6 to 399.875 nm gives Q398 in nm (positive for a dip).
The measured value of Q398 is 0.25 nm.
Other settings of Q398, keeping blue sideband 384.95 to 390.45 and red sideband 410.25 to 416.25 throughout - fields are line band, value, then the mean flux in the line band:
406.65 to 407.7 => -0.02 nm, 38.2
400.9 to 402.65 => -0.31 nm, 42.7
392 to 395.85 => 0.06 nm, 34.2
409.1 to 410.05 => 0.05 nm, 35.8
